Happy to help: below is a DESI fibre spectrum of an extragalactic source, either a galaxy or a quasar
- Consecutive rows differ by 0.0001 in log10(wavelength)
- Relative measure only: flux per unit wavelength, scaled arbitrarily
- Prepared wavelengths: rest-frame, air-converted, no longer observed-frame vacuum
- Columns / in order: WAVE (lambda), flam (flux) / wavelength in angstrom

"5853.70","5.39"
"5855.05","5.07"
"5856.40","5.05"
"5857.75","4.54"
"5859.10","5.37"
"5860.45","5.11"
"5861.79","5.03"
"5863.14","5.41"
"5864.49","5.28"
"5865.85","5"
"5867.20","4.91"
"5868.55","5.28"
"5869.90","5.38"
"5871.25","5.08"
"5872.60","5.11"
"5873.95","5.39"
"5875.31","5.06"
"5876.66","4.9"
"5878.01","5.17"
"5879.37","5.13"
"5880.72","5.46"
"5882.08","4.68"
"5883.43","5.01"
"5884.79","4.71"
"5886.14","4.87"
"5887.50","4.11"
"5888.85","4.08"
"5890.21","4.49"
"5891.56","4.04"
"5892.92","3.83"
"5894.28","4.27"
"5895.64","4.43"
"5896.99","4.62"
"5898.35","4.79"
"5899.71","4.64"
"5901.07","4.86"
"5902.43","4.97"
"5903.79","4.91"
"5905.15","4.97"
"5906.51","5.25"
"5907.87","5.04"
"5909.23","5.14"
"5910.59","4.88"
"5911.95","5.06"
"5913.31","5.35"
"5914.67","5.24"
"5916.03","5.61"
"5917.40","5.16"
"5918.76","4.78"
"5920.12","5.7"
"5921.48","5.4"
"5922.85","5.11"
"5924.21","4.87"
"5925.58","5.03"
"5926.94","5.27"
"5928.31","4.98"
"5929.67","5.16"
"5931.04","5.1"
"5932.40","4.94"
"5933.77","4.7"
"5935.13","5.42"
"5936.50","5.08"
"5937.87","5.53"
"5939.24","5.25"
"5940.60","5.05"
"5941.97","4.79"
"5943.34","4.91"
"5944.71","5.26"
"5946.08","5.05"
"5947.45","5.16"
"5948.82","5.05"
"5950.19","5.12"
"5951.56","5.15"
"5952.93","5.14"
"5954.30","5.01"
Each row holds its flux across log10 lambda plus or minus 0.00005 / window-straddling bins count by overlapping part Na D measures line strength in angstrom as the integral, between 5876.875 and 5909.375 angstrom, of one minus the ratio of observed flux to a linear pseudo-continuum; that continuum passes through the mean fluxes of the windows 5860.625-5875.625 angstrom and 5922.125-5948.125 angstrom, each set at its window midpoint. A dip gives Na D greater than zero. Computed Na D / 2.6 angstrom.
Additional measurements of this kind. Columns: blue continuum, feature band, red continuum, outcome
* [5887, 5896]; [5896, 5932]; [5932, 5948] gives -3.7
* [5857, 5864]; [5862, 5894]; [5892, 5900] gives -0.8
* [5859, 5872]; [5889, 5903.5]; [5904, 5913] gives 1.7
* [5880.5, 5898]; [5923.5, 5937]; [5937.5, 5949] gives -0.3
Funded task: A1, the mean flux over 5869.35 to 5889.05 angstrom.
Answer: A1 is 4.96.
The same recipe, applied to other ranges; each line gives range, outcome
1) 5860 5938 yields 4.98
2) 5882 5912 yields 4.67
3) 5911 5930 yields 5.19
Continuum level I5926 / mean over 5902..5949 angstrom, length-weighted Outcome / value 5.12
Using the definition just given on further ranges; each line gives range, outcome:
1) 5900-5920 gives 5.1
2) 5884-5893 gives 4.34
